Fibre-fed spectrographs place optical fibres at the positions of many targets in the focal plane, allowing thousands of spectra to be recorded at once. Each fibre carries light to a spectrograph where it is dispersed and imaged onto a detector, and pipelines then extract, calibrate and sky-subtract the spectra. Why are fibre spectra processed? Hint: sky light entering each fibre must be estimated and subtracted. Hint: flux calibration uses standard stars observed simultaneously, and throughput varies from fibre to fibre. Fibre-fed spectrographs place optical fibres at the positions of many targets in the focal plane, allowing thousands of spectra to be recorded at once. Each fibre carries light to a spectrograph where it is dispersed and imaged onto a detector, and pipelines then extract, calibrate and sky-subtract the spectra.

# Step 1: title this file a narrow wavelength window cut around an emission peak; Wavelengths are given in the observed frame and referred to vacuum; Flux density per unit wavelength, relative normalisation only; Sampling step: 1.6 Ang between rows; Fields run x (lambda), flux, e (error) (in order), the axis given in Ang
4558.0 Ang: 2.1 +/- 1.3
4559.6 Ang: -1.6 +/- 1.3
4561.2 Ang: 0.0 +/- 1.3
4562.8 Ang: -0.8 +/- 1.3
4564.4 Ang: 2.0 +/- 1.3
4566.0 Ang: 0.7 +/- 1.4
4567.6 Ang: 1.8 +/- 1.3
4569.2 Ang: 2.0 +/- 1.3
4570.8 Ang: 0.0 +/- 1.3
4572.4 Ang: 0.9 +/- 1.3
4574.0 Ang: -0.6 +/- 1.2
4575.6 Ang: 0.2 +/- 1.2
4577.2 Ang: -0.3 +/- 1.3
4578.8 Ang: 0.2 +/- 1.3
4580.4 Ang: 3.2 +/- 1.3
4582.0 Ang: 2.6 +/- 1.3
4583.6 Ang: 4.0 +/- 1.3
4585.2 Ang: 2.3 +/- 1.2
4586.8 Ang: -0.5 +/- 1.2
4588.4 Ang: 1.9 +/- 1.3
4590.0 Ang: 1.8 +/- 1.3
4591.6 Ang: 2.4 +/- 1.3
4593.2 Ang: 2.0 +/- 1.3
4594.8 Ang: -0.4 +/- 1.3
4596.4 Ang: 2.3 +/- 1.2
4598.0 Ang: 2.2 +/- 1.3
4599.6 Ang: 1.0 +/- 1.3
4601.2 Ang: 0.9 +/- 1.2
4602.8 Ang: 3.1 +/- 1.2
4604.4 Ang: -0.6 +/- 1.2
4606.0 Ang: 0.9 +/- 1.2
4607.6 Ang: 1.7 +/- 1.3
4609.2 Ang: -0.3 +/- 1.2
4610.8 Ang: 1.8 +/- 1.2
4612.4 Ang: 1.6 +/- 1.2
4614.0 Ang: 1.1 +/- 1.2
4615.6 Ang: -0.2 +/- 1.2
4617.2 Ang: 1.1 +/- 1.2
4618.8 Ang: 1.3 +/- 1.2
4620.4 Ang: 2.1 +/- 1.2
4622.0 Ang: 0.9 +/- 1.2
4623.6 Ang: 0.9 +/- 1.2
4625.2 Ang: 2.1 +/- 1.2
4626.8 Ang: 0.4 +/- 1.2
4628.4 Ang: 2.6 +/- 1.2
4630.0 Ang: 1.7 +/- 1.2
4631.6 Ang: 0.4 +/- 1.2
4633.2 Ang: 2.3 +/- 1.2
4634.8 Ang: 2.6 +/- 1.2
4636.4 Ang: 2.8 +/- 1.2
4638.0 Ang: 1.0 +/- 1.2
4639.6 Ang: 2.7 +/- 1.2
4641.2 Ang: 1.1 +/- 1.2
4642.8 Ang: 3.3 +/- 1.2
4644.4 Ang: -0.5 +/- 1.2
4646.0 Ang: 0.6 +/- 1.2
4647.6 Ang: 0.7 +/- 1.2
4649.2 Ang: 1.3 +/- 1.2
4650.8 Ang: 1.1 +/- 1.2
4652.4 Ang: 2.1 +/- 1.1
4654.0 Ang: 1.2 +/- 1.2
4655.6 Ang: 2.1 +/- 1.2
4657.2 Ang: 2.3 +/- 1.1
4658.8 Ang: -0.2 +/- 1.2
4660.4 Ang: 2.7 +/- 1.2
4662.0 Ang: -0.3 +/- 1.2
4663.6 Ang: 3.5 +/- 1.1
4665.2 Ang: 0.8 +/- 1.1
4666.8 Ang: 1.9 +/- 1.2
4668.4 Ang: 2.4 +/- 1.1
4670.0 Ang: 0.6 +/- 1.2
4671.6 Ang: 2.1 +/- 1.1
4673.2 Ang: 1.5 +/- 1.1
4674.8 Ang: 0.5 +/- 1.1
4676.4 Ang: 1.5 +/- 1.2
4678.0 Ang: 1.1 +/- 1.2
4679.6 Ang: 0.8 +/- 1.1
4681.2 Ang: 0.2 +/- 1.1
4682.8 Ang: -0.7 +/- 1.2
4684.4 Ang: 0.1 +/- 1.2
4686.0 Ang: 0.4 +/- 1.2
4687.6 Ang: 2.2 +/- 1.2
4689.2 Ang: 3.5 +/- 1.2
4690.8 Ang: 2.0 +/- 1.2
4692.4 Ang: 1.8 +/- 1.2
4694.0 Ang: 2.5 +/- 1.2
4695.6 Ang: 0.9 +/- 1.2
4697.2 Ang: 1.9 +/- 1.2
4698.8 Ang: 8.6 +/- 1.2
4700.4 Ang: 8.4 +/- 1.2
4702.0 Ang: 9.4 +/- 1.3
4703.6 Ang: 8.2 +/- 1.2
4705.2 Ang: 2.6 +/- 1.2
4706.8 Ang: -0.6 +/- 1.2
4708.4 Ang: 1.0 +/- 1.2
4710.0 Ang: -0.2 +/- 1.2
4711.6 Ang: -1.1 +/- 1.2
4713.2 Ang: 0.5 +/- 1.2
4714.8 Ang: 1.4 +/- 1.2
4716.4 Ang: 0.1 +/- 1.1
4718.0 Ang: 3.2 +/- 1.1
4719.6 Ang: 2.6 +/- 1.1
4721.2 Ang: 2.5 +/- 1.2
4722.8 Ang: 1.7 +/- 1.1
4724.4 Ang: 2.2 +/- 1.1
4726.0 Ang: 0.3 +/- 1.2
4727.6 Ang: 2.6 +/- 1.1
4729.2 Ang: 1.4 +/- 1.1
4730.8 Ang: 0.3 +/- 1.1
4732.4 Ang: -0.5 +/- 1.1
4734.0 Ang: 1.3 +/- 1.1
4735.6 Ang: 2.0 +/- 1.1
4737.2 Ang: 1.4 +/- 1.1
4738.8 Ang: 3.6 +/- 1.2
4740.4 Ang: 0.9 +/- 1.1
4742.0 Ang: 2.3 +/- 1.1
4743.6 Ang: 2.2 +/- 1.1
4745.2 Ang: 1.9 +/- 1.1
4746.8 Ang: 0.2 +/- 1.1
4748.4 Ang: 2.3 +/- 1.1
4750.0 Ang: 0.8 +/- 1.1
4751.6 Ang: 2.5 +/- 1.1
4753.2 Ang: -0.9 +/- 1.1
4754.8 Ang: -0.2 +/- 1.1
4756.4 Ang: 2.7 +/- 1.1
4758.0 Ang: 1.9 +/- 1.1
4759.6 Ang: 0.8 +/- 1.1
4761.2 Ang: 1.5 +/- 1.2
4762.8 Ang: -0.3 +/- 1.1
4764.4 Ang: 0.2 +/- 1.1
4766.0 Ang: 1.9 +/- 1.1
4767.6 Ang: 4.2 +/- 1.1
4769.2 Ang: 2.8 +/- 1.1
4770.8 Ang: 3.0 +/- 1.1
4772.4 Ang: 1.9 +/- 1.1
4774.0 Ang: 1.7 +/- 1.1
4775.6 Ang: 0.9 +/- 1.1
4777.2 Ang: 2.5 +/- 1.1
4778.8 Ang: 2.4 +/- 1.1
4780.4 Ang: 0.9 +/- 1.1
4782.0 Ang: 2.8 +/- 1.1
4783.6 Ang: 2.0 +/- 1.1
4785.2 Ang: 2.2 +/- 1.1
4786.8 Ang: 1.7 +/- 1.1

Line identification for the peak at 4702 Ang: [O II] 3727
